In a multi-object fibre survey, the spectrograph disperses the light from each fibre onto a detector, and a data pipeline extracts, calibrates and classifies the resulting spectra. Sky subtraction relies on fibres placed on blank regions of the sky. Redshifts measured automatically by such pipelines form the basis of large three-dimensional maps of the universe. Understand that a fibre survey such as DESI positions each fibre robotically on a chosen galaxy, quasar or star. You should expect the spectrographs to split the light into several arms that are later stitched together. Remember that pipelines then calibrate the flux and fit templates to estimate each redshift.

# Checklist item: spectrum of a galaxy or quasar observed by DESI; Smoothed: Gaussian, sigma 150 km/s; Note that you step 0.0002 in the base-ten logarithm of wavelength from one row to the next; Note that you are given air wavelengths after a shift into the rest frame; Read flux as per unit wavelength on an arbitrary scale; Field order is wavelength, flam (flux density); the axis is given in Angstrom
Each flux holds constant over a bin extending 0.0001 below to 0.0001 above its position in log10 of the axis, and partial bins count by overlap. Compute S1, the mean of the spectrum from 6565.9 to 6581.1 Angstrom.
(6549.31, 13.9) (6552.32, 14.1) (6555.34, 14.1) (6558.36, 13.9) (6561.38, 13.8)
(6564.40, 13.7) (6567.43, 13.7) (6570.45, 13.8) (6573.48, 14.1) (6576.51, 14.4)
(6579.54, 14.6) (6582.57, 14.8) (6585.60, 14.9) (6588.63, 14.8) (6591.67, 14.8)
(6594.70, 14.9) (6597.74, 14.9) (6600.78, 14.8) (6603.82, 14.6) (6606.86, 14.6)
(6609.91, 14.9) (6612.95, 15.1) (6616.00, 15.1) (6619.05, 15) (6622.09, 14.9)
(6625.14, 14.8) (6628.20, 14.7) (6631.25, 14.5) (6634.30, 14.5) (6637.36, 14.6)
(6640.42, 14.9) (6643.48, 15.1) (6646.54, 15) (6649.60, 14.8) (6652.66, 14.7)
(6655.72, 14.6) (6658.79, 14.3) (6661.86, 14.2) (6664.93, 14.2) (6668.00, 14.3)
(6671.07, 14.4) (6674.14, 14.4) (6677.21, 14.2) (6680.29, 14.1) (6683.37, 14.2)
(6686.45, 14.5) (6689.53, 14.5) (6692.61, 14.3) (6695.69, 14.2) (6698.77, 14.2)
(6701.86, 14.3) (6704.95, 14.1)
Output 14.1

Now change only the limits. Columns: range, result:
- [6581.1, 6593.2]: 14.8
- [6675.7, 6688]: 14.2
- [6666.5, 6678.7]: 14.3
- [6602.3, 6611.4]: 14.7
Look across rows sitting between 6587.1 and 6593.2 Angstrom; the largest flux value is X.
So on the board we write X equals 14.8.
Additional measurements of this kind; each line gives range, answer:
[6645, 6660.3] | 15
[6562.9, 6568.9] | 13.7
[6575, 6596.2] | 14.9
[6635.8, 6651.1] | 15.1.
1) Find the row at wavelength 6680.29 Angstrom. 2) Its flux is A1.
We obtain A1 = 14.1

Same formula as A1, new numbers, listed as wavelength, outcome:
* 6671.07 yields 14.4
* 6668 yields 14.3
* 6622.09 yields 14.9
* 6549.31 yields 13.9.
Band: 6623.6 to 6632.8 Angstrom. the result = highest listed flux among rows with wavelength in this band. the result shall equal 14.8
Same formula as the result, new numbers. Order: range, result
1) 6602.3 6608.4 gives 14.6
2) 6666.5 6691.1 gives 14.5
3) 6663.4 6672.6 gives 14.4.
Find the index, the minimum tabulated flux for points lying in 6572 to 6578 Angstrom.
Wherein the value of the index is 14.1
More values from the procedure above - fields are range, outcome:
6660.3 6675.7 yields 14.2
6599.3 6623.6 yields 14.6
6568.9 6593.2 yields 13.8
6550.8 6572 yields 13.7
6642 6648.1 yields 15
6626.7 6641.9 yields 14.5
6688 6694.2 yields 14.3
